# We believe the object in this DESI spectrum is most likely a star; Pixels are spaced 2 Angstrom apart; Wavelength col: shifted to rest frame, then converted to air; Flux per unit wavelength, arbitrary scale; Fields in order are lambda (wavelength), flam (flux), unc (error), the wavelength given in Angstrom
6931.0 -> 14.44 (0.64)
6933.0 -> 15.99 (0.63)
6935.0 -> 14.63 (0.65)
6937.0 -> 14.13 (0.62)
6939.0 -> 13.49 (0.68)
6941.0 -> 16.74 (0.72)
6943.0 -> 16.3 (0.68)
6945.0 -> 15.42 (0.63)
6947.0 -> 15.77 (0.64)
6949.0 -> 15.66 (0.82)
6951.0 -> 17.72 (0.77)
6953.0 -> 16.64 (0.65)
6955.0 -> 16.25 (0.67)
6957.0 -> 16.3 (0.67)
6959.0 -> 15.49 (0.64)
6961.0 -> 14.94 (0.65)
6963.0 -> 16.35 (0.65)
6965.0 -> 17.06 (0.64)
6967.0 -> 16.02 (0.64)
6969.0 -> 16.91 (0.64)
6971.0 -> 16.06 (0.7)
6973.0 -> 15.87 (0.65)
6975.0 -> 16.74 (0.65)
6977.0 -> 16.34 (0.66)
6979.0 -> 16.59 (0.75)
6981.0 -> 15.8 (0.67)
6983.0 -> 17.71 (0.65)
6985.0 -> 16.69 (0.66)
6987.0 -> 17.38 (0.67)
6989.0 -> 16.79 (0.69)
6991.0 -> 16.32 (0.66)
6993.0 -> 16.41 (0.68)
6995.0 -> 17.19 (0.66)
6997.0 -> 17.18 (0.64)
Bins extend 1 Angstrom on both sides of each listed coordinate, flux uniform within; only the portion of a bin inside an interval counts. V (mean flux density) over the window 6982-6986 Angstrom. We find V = 17.2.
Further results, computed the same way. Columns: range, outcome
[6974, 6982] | 16.4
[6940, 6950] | 16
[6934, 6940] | 14.1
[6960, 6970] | 16.3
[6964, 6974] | 16.4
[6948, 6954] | 16.7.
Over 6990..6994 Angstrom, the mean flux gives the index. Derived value 16.4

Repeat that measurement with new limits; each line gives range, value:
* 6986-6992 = 16.8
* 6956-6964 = 15.8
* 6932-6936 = 15.3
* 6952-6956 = 16.4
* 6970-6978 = 16.3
